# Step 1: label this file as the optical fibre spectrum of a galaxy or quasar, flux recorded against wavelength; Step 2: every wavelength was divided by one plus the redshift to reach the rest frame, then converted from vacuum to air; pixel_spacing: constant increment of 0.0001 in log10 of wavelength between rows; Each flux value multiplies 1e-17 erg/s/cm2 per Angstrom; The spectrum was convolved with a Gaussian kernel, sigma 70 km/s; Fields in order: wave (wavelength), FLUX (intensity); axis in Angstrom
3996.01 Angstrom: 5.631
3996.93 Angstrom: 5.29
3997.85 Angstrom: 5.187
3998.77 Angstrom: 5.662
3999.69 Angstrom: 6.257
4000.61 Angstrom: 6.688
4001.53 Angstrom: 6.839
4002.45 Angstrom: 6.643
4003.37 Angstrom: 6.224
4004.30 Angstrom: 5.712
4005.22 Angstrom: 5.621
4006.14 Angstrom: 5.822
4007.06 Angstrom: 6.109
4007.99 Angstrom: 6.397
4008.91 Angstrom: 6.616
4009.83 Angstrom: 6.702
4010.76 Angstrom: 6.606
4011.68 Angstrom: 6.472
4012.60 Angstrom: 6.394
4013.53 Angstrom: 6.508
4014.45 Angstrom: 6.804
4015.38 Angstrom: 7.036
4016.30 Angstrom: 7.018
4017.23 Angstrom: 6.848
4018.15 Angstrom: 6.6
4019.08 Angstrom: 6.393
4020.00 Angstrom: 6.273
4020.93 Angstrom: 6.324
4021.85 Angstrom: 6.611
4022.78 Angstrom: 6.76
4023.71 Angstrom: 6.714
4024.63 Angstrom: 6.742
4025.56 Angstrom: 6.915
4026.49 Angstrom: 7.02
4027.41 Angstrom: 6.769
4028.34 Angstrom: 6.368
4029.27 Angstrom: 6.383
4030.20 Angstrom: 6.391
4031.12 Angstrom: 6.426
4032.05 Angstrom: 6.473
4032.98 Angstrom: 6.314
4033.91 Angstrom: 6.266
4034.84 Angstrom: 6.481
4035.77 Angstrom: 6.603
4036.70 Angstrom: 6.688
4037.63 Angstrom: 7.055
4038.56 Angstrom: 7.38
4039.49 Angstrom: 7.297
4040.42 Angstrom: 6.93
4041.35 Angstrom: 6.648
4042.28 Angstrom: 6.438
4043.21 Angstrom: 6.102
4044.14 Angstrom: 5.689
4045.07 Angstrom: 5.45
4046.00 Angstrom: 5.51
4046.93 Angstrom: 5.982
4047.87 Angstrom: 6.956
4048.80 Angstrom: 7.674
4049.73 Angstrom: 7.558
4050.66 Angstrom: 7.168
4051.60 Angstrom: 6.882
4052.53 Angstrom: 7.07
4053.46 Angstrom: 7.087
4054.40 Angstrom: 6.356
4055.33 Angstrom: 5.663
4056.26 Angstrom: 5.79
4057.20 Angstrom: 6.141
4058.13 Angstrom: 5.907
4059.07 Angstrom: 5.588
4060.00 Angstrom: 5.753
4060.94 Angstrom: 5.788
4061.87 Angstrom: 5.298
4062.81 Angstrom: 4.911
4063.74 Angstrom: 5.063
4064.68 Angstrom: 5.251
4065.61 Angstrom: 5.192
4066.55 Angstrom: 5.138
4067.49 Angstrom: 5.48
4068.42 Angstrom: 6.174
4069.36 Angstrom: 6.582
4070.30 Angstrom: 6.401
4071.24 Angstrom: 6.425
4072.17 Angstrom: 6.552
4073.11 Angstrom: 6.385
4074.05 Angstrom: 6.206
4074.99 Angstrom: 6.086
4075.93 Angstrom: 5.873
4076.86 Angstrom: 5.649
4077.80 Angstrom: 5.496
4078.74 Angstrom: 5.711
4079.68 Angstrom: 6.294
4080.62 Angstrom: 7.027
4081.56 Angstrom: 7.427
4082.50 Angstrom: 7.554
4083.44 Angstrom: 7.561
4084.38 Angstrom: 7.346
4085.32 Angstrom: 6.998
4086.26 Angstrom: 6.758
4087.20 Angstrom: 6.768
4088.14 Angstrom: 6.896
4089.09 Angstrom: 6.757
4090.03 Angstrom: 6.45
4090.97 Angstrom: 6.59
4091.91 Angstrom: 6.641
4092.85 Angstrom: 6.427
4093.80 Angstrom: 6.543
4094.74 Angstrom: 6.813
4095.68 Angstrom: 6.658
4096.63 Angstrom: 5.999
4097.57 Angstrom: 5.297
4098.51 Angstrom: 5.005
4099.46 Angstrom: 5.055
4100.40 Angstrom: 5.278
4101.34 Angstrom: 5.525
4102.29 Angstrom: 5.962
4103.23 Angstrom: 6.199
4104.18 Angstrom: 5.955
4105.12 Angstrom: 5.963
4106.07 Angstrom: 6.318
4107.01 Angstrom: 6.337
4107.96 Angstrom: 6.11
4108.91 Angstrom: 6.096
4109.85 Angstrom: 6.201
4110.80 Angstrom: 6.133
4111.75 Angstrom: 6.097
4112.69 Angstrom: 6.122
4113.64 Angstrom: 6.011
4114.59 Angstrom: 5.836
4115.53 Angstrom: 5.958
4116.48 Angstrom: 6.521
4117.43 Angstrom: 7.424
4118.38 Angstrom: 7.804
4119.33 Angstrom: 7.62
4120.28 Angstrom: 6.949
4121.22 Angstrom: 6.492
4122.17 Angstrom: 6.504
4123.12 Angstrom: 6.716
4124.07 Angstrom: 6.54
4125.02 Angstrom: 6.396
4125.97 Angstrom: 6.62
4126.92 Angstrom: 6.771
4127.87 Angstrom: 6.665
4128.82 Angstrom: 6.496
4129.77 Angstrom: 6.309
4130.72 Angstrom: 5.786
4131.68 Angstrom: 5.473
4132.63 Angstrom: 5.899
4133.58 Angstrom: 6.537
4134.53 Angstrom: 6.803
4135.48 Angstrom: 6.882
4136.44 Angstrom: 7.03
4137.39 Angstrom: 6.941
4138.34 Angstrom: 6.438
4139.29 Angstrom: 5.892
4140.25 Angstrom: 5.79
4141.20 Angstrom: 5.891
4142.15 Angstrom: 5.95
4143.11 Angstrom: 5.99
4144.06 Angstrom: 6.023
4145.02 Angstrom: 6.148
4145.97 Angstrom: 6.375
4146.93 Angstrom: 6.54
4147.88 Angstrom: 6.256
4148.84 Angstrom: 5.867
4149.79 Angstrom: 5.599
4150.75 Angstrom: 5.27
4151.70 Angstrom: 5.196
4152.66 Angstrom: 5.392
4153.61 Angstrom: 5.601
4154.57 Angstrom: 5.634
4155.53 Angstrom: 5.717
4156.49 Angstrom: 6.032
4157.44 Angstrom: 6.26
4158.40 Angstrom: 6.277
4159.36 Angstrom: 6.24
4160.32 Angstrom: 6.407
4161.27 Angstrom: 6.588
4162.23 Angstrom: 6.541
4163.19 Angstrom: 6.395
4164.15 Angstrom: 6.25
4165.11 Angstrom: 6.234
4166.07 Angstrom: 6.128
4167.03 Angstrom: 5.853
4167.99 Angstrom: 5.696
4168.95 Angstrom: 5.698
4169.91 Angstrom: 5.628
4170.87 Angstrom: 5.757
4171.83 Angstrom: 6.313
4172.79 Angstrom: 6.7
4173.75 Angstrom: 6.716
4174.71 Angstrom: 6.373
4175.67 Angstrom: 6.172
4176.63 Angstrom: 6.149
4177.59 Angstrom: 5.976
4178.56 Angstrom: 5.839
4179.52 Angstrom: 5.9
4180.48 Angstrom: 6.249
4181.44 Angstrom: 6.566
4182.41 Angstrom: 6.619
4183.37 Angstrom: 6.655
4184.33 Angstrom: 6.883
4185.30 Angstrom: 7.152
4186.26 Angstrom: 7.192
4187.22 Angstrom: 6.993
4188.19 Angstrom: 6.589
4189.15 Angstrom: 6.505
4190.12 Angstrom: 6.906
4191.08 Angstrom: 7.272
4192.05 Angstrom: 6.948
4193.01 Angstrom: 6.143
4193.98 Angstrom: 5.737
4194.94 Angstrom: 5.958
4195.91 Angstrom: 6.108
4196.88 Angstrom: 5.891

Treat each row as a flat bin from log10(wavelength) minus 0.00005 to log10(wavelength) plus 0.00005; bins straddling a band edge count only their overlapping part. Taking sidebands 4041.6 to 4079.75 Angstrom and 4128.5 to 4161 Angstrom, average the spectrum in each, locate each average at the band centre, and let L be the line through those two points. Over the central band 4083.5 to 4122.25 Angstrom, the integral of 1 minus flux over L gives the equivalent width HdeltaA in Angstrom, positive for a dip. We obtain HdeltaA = -1.8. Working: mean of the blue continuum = 6.07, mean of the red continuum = 6.09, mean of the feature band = 6.36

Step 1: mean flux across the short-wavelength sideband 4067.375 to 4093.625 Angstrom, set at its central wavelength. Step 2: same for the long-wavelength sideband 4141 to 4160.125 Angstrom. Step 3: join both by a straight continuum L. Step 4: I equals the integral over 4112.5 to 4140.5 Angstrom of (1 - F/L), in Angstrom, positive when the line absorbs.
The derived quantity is -1.77 Angstrom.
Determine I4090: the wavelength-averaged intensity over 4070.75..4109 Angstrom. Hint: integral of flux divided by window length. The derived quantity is 6.32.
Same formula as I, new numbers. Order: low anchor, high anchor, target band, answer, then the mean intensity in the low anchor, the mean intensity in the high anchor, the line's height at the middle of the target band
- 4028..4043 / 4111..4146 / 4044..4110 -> 3.3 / 6.63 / 6.42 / 6.54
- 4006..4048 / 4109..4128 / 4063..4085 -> 1.2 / 6.53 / 6.56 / 6.54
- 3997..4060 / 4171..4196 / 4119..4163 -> 1.6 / 6.47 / 6.48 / 6.48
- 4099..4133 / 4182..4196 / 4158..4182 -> 1.4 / 6.28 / 6.66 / 6.56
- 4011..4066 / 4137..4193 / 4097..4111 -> 1.1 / 6.41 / 6.23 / 6.32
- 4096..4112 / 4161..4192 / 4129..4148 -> -0.4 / 5.86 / 6.4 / 6.11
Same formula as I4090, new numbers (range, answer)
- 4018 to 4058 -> 6.56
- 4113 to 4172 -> 6.24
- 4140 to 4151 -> 5.99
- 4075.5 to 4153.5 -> 6.31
